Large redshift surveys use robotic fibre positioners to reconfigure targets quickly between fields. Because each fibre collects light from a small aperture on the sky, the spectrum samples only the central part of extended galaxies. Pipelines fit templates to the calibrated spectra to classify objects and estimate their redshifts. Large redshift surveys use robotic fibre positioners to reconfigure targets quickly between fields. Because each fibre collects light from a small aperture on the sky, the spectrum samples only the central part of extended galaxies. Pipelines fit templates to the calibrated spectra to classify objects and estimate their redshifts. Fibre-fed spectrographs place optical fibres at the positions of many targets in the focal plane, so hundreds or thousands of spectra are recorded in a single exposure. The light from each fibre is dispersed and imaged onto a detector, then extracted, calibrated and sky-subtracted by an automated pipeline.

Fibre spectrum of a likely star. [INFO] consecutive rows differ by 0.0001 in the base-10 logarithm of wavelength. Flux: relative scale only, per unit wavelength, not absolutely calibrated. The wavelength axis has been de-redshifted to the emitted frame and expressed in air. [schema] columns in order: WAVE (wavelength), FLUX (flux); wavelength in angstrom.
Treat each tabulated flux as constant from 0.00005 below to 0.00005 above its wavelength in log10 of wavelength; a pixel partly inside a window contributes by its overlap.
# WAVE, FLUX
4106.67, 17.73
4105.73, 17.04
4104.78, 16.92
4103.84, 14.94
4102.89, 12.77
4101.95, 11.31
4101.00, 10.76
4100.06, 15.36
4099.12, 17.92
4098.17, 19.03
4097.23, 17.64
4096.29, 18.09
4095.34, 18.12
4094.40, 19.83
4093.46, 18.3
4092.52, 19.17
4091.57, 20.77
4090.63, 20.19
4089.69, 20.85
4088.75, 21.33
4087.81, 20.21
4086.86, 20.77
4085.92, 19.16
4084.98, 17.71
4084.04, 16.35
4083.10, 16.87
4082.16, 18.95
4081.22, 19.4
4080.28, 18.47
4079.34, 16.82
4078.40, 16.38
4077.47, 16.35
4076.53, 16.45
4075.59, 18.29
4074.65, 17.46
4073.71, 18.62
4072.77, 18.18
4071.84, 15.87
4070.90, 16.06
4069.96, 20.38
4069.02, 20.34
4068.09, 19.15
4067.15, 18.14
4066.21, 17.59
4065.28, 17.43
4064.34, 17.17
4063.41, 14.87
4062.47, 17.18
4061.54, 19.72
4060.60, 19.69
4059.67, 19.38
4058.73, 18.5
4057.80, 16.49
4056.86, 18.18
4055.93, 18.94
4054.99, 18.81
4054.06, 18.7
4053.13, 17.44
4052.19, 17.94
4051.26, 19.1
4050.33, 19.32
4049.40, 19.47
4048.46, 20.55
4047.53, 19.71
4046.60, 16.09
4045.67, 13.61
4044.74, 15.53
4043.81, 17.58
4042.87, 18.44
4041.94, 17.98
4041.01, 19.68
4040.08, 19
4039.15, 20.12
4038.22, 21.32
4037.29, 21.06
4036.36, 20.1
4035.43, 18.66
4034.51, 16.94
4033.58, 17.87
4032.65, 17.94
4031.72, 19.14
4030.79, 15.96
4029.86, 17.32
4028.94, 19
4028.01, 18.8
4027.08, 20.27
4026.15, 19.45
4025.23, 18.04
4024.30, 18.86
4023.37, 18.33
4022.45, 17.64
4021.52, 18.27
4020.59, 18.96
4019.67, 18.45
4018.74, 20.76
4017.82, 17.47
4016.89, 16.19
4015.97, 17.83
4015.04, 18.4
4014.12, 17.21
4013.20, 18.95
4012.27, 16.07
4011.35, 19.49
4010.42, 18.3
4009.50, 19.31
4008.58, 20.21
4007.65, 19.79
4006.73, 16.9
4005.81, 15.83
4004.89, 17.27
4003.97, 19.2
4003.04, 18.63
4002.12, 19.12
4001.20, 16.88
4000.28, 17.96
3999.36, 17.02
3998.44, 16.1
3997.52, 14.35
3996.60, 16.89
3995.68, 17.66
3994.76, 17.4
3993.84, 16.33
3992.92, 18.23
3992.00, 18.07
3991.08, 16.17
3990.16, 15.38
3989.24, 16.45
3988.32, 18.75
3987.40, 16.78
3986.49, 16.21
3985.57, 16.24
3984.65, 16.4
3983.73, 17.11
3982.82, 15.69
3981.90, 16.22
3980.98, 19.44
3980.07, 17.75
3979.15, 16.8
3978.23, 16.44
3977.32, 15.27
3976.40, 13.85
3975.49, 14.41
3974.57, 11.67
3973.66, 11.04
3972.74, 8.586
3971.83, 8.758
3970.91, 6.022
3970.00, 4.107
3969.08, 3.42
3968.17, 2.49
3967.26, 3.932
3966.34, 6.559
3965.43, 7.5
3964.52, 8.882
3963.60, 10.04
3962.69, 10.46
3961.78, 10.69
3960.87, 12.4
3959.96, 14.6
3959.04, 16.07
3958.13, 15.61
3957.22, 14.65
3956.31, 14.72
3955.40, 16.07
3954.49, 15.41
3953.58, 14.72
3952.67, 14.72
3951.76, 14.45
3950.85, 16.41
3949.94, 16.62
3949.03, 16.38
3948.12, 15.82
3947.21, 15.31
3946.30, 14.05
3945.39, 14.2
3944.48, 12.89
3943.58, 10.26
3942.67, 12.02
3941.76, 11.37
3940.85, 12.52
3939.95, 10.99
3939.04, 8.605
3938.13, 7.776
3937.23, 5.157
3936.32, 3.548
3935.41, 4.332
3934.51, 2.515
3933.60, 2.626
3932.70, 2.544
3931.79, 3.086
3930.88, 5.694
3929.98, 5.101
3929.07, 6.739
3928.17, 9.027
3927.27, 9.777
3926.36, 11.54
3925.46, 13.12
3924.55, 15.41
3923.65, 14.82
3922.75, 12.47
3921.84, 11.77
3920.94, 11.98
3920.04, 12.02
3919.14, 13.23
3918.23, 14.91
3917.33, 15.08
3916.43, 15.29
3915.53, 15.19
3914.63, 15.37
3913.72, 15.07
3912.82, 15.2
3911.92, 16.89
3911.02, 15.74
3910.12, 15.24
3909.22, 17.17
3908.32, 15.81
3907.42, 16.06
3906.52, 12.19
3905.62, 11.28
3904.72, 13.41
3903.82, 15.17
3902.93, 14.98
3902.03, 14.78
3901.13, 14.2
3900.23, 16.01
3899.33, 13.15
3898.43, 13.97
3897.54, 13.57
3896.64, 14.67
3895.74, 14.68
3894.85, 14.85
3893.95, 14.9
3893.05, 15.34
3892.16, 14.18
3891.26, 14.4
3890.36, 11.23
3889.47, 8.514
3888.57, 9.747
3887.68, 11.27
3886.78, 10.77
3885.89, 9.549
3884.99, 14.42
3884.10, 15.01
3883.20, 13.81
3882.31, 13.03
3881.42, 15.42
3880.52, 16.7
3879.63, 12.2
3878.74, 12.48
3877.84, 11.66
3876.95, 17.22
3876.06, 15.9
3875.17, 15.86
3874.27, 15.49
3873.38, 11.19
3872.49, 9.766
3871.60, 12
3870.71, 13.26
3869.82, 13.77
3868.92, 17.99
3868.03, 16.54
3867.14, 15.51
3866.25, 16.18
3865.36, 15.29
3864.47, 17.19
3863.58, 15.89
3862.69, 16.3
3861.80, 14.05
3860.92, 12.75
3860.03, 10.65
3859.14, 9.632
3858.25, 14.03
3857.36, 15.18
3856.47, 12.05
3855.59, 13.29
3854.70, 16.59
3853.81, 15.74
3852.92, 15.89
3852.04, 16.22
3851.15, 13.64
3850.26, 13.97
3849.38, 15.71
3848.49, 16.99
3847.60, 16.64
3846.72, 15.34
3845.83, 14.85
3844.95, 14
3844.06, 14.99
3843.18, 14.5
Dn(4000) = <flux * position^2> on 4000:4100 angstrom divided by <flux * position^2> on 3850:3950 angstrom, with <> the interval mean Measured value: 1.5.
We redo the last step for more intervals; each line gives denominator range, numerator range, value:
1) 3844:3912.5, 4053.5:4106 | 1.39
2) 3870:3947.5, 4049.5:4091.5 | 1.61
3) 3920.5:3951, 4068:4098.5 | 1.97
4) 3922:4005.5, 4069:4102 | 1.50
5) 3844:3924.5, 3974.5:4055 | 1.34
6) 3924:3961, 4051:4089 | 1.72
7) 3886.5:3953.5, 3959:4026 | 1.29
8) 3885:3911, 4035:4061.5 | 1.47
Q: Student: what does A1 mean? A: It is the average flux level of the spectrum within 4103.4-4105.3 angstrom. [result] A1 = 16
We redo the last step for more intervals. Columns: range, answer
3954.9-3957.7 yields 15.2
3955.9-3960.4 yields 15.1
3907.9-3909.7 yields 16.5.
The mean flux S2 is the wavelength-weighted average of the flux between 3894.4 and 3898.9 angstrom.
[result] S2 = 14.4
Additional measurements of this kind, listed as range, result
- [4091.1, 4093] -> 19.9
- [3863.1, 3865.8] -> 16.1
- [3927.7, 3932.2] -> 5.98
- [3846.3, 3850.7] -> 15.7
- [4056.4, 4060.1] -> 18.1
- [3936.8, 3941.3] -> 9.04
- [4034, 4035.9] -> 17.9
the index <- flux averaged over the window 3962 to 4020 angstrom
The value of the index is 15.1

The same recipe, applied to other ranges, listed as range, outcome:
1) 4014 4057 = 18.4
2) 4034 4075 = 18.3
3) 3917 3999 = 12.3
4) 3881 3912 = 13.8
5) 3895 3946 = 11.8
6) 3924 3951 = 9.8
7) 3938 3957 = 13.7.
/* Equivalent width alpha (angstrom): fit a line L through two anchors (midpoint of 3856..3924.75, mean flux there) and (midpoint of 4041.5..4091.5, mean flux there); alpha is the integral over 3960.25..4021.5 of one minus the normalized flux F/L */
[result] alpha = 5.3 angstrom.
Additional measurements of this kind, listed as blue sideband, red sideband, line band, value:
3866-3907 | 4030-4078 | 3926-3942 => 8.8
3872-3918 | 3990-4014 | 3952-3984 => 8.4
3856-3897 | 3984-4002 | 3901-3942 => 9.5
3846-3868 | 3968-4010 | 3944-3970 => 5.0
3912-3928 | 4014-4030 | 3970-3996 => 2.4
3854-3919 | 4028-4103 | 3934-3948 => 5.1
